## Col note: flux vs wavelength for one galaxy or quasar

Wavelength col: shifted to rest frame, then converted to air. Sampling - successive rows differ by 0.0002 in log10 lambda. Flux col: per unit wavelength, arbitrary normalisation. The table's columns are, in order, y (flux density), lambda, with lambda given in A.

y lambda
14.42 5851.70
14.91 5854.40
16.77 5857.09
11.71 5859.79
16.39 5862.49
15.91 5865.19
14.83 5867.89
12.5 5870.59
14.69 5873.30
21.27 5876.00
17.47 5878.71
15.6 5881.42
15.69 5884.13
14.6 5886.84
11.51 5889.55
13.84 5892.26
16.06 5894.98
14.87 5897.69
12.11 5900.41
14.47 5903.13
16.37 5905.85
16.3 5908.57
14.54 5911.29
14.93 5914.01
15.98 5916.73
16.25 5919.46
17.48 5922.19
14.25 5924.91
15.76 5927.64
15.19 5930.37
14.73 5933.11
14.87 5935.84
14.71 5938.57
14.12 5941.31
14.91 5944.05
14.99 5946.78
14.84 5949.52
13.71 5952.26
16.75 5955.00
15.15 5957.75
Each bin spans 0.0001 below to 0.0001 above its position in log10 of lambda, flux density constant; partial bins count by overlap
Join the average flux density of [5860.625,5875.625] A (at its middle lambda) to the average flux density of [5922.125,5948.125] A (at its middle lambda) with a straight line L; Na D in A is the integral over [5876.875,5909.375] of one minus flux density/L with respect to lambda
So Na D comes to 0.3 A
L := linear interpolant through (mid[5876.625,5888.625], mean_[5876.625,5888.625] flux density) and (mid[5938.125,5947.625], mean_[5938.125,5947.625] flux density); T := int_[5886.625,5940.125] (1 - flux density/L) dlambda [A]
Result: 1.25 A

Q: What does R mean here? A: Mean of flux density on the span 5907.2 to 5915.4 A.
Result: 15.3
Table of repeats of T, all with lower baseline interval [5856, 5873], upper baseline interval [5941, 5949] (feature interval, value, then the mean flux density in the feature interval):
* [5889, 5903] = 0.8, 13.9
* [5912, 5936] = -1.2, 15.5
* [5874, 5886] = -2.1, 17.2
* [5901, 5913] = -0.4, 15.2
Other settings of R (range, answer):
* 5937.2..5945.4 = 14.6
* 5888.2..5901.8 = 13.7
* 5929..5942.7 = 14.7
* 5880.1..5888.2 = 15.3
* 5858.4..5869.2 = 14.7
